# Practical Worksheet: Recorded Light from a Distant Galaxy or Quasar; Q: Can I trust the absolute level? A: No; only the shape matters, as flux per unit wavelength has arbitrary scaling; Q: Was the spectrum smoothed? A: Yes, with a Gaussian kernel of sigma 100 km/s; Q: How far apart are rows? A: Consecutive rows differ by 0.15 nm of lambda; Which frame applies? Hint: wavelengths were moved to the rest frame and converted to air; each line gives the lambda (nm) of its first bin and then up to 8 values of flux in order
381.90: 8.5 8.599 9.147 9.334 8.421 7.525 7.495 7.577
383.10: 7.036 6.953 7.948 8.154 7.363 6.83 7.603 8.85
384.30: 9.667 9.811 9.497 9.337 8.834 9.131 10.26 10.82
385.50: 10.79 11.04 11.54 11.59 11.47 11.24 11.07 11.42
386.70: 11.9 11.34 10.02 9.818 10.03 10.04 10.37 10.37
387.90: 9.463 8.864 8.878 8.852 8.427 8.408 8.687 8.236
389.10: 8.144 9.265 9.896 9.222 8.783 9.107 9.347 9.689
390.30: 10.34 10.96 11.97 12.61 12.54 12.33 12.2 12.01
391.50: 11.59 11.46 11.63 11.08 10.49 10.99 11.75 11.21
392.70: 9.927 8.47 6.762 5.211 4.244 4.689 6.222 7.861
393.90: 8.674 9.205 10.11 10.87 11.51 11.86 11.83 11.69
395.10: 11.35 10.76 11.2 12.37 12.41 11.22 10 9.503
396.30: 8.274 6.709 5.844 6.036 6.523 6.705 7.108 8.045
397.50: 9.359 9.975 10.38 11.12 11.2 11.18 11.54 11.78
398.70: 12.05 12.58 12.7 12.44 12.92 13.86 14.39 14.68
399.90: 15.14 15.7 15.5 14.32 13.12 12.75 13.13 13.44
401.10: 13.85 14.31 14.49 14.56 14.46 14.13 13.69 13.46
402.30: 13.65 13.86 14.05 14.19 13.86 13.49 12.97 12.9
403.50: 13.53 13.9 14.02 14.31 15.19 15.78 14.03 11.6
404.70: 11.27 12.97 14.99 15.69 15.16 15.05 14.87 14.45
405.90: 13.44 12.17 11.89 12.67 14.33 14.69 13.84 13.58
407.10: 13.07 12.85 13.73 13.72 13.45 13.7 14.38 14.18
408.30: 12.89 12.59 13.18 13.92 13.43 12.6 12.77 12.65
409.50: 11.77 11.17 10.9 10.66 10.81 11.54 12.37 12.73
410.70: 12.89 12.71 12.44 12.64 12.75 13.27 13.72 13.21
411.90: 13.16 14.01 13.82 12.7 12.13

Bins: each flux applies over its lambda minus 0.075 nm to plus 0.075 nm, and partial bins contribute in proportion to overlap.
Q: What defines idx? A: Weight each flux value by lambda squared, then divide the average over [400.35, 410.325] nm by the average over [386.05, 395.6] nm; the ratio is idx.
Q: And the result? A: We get 1.44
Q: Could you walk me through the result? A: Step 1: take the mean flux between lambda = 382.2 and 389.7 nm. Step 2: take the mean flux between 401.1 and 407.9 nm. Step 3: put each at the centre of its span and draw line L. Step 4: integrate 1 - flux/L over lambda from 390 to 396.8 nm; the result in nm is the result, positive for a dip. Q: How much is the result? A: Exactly 0.67 nm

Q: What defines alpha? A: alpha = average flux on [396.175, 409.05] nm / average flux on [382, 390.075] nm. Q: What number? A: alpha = 1.4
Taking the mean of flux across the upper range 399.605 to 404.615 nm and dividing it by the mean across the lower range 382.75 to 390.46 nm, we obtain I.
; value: 1.48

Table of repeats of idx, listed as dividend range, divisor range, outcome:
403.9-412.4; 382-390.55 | 1.57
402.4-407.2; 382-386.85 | 1.63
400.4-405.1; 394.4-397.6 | 1.49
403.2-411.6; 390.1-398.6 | 1.43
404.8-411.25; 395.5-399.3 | 1.40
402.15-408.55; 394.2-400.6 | 1.28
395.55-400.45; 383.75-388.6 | 1.18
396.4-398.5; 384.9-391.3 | 0.90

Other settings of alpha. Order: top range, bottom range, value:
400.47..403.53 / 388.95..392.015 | 1.29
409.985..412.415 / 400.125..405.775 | 0.91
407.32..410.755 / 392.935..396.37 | 1.34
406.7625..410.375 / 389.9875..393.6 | 1.27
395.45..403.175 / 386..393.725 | 1.22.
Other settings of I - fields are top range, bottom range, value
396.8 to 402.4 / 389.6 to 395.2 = 1.23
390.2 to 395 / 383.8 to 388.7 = 1.02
